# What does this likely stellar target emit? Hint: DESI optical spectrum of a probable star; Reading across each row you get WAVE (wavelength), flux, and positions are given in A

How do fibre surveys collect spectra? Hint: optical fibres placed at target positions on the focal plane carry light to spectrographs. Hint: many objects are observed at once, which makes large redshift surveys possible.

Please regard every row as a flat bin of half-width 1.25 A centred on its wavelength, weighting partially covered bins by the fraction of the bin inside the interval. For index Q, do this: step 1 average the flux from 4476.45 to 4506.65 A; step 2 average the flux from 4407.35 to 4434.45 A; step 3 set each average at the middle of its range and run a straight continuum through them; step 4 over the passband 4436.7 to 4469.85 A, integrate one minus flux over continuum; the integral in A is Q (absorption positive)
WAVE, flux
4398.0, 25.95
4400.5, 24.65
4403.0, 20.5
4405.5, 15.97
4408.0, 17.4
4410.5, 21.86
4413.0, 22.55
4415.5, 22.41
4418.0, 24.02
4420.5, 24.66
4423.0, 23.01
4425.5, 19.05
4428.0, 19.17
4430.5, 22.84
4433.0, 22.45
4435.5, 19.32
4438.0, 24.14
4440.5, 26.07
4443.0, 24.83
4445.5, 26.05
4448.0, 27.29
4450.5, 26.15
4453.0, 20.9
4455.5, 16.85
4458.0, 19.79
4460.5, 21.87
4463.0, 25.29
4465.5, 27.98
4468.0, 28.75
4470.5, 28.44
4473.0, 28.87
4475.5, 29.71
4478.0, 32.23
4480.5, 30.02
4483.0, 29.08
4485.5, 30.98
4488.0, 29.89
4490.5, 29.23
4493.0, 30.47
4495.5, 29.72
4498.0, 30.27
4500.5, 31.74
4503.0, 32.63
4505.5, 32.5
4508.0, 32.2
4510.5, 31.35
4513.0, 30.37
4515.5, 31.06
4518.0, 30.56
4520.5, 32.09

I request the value 1.9 A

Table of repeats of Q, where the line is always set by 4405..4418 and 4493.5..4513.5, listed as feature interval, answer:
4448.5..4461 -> 2.0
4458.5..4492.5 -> -0.4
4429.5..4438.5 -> 0.5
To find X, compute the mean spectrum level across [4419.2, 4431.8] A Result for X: 21.8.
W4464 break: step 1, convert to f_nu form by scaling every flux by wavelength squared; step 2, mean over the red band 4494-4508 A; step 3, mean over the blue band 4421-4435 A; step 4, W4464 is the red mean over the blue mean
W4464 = 1.52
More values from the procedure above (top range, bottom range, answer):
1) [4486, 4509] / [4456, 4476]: 1.21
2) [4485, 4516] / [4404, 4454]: 1.42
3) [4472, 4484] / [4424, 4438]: 1.47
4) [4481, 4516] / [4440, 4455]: 1.27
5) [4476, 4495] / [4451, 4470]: 1.31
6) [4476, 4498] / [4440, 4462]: 1.32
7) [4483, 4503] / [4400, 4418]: 1.52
